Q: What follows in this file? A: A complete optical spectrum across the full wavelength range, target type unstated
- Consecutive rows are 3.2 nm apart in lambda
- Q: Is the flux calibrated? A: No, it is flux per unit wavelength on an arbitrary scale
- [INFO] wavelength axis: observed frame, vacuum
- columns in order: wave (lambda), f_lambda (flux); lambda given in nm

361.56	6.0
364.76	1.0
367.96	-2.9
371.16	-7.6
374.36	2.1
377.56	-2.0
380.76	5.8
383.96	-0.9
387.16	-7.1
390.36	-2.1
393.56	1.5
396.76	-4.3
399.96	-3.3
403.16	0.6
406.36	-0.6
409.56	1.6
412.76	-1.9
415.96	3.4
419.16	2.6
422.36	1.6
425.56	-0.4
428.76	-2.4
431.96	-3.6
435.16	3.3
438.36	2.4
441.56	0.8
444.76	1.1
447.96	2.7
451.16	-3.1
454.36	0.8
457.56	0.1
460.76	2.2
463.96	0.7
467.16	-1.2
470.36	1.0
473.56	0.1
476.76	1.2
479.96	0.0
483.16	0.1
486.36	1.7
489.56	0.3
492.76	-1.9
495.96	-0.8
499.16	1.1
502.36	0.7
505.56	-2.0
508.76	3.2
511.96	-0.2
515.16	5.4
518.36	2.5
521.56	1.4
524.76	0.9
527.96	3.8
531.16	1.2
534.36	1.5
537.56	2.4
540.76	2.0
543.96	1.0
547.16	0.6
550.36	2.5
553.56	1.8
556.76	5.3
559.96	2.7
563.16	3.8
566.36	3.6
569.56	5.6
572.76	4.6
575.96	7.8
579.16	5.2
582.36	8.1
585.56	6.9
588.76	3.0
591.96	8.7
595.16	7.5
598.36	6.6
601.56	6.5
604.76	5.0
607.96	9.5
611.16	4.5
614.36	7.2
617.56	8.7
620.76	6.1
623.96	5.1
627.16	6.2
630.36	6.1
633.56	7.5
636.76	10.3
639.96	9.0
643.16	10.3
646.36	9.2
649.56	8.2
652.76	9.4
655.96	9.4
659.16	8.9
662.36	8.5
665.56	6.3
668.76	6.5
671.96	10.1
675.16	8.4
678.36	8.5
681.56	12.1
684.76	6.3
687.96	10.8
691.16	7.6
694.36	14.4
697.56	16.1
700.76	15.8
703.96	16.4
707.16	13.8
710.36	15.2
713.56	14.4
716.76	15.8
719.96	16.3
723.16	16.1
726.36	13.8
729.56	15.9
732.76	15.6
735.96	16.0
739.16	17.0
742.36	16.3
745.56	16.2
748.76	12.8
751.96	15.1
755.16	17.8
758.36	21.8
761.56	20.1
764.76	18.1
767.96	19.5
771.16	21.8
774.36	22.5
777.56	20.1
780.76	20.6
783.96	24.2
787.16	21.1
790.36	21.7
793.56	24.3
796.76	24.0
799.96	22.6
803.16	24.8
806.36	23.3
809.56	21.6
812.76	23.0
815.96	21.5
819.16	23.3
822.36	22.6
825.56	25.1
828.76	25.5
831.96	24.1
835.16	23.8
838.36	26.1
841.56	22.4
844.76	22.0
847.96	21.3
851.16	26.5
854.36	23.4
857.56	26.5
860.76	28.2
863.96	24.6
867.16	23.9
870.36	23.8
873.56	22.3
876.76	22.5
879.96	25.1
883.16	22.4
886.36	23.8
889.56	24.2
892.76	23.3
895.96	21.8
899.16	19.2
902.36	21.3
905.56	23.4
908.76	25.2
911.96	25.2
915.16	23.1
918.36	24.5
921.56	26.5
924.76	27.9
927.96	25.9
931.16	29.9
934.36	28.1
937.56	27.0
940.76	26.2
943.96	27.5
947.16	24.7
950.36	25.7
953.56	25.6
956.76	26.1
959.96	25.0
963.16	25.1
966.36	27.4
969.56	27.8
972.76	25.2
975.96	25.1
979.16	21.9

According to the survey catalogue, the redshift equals 0.739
